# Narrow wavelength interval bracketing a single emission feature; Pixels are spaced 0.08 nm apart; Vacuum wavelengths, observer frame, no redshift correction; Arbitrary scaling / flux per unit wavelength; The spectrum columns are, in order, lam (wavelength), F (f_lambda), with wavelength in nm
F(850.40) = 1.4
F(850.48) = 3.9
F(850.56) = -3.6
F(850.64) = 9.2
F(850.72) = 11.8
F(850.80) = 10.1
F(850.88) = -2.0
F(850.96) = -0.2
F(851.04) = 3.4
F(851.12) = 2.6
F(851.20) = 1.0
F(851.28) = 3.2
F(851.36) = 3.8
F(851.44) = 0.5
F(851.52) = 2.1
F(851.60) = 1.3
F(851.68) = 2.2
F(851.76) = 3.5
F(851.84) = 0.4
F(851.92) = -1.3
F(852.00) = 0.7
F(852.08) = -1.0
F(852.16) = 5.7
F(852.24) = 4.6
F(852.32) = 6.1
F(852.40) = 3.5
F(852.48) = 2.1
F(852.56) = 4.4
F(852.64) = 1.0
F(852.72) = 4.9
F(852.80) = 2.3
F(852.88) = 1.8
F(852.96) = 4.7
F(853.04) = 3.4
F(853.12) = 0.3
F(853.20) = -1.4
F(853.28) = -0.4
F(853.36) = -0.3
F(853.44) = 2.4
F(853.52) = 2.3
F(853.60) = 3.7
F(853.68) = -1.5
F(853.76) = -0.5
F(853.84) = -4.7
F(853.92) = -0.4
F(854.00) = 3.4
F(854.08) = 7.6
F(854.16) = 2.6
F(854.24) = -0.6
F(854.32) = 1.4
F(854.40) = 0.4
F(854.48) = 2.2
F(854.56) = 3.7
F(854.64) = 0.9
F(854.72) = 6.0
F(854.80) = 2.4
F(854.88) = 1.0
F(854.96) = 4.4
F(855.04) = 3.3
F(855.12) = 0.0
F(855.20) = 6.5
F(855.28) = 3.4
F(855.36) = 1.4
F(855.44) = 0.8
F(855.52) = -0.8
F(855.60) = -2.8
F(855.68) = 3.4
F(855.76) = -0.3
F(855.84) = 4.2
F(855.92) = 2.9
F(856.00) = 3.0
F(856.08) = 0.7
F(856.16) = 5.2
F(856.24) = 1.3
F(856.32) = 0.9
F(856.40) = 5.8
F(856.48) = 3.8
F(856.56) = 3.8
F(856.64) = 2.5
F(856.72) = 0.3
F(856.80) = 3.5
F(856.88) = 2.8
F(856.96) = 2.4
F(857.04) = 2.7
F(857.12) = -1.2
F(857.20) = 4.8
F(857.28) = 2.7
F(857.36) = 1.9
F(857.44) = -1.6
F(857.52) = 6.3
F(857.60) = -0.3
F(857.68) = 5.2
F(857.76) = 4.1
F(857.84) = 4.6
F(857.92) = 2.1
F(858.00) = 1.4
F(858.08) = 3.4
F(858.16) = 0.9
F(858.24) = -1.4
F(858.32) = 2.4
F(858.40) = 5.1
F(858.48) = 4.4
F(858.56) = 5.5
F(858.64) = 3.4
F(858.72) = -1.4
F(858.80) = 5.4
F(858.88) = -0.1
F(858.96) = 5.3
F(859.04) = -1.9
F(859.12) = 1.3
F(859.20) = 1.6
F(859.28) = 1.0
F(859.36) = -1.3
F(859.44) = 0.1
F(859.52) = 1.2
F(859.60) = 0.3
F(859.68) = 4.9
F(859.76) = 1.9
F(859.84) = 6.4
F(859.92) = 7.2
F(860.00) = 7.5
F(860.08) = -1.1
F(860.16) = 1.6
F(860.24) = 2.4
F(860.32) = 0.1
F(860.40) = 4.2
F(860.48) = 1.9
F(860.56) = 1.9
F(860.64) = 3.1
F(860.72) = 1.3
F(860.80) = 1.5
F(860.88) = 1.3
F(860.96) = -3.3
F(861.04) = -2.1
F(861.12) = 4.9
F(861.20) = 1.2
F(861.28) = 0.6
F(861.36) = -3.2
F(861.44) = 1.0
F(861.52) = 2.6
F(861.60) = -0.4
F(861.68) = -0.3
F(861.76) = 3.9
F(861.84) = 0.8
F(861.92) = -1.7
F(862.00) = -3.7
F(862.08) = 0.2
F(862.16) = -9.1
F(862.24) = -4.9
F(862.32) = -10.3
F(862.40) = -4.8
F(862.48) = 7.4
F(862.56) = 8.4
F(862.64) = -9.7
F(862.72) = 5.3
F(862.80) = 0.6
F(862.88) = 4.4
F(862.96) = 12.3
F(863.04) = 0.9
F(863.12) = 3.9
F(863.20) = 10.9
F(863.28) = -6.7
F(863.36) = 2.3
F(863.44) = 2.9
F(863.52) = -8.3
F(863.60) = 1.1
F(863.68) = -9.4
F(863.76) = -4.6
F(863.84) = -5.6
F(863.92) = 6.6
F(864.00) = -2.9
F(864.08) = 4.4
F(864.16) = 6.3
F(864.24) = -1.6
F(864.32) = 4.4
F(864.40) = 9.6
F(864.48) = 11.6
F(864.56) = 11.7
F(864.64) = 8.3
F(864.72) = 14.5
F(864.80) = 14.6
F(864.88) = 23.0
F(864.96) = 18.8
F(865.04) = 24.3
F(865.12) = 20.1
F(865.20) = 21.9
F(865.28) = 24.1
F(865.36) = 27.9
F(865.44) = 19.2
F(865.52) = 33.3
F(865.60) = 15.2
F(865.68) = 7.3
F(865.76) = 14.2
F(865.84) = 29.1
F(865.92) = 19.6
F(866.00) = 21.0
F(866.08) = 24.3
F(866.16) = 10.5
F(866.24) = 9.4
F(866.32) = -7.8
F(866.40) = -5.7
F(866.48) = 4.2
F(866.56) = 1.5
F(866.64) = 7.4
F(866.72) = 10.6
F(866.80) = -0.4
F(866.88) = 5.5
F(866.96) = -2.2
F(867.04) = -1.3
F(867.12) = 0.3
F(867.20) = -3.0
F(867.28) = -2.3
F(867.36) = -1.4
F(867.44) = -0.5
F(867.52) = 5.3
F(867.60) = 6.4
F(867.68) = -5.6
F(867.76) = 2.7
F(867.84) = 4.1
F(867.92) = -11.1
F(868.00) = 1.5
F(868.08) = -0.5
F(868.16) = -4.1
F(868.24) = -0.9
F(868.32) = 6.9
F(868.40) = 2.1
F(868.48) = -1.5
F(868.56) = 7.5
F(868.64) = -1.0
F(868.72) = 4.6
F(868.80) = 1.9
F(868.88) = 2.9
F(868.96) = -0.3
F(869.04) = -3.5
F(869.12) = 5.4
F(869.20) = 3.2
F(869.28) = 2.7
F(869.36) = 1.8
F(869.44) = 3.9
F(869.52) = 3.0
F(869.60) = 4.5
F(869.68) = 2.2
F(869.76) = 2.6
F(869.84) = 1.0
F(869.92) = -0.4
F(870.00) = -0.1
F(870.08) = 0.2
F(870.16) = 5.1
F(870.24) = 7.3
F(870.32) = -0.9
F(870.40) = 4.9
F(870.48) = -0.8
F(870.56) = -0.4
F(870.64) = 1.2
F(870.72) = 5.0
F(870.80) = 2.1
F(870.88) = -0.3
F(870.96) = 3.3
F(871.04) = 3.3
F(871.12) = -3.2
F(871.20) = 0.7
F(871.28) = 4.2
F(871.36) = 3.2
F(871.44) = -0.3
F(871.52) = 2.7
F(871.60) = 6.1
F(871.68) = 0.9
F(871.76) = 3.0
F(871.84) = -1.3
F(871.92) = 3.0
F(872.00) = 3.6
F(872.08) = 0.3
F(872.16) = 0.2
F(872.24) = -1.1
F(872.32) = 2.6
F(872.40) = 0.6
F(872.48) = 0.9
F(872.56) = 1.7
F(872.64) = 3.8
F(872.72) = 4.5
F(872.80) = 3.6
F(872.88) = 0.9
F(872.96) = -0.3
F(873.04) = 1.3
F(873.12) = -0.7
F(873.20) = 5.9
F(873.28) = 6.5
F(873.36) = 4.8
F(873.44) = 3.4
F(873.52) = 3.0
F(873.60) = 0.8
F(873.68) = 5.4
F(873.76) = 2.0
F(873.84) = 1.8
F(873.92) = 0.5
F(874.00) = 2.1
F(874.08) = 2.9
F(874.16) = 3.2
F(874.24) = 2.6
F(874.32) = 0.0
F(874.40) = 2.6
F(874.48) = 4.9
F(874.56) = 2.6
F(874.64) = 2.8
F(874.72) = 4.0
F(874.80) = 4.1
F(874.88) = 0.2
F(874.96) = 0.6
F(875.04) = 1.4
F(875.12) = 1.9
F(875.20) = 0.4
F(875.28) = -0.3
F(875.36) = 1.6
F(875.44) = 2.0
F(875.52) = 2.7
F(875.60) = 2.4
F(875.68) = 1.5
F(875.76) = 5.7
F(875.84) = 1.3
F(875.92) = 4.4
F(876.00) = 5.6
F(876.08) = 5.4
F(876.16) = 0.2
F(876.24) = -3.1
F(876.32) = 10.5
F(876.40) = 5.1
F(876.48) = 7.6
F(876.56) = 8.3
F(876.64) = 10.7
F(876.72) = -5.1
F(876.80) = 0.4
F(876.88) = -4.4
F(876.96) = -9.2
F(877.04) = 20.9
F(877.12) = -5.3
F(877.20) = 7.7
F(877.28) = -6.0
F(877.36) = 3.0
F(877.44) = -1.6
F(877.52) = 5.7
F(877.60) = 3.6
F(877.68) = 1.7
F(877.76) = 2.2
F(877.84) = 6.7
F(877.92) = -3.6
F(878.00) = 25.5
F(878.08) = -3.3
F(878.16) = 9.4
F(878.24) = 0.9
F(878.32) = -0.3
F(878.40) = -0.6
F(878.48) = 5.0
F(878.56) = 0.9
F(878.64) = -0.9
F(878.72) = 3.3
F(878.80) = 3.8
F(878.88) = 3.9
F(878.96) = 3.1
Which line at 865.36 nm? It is [O II]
